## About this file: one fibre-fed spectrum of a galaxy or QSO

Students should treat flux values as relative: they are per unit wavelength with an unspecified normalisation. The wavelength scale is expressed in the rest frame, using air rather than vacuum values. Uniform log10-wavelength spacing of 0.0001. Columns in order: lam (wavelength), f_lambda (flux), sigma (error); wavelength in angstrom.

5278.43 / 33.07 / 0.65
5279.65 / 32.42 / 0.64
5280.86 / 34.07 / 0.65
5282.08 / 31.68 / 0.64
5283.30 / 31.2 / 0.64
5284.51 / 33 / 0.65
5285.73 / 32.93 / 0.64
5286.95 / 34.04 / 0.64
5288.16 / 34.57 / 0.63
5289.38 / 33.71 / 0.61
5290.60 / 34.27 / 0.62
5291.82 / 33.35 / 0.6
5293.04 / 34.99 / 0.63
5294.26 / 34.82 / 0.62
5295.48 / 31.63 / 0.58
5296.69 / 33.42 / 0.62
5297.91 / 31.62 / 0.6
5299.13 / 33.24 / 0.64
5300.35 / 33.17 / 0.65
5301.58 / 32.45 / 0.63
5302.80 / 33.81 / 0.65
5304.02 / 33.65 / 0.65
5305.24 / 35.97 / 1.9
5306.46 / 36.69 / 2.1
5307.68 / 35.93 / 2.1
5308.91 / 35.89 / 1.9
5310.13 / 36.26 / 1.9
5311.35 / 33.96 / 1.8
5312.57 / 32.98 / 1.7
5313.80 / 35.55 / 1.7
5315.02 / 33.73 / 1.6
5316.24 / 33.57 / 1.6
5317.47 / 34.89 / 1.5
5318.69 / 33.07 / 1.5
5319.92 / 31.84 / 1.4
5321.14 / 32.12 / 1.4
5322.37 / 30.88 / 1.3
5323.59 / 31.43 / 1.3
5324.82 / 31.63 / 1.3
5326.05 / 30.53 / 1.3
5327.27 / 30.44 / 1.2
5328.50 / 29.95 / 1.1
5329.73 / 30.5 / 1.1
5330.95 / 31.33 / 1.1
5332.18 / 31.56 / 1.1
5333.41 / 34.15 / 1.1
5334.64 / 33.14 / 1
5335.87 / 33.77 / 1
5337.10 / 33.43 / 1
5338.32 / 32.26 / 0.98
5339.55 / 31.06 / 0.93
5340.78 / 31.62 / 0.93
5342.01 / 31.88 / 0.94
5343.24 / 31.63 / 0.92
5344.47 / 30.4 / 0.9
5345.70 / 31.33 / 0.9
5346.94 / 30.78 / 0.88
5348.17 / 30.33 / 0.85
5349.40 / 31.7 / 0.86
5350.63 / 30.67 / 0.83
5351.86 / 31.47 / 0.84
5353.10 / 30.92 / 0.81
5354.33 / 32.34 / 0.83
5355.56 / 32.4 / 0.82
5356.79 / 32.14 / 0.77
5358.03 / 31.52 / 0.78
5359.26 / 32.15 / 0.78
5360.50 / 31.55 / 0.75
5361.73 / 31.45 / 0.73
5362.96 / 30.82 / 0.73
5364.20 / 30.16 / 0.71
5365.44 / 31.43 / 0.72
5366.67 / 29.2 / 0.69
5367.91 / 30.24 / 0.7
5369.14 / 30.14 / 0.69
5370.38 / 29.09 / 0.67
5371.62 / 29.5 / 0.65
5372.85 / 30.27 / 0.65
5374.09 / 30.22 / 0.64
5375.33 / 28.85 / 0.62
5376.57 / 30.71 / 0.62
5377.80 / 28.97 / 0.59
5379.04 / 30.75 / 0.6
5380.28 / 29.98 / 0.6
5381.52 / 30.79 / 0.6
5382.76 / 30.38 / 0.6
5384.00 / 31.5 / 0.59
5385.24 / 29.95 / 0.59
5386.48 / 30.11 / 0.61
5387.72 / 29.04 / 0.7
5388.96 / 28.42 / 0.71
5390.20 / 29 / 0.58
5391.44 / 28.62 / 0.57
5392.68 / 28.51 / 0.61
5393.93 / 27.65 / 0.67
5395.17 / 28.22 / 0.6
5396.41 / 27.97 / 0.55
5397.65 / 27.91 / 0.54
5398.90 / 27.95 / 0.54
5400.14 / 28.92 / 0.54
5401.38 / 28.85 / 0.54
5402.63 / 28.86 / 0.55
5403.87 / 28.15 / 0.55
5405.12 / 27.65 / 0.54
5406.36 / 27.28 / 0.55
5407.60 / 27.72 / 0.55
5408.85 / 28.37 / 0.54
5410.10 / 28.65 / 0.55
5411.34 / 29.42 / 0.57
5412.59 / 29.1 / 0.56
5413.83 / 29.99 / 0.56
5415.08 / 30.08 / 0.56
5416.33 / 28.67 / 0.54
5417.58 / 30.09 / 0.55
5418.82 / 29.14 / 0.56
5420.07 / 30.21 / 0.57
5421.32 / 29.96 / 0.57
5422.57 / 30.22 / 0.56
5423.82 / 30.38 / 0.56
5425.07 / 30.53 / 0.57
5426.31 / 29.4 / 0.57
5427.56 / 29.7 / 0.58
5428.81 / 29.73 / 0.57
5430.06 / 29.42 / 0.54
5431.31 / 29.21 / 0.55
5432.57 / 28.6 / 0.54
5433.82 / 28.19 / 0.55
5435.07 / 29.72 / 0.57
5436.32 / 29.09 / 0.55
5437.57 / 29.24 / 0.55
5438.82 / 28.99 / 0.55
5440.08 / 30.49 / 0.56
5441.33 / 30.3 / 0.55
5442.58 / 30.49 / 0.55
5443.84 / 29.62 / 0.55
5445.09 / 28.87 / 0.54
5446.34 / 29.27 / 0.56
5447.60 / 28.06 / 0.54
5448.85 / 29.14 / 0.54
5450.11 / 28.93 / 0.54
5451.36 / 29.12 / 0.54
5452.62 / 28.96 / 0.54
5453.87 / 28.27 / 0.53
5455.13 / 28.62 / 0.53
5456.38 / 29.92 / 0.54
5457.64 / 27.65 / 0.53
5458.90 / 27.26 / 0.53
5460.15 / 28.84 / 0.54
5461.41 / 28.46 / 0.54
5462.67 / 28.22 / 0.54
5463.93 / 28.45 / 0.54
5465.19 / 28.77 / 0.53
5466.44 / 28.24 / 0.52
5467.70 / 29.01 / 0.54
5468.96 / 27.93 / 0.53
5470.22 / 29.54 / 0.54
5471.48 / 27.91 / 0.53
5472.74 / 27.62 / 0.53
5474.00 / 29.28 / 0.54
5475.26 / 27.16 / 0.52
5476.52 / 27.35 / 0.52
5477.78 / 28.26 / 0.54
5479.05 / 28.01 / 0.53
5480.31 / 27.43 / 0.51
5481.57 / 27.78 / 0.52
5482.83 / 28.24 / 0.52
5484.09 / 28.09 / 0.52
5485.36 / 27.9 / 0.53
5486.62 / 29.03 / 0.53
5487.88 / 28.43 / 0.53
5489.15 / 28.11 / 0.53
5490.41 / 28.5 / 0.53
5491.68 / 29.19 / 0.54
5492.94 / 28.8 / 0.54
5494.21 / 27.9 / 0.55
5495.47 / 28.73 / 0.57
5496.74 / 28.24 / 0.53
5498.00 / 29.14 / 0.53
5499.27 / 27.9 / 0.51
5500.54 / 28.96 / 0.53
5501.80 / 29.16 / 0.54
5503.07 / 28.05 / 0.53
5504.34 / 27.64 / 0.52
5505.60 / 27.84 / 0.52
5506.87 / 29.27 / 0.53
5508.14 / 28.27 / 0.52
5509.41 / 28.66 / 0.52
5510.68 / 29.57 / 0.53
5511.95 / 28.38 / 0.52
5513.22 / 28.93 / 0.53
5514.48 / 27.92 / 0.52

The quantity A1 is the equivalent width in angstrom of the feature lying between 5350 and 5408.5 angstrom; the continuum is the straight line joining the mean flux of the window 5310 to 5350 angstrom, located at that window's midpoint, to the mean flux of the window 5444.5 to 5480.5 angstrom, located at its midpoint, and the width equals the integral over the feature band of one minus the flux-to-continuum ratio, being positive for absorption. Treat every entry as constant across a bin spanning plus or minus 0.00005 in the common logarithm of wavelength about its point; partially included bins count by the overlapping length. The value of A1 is 1.9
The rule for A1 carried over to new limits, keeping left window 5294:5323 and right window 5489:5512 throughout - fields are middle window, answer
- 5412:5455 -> 1.3 angstrom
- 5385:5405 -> 1.8 angstrom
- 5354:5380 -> 1.3 angstrom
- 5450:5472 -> 0.8 angstrom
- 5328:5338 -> 0.3 angstrom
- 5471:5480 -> 0.4 angstrom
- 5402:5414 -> 1.0 angstrom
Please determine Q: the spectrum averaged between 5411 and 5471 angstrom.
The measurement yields 29.2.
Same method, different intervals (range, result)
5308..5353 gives 32.3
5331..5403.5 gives 30.5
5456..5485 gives 28.2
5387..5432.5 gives 29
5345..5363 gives 31.5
